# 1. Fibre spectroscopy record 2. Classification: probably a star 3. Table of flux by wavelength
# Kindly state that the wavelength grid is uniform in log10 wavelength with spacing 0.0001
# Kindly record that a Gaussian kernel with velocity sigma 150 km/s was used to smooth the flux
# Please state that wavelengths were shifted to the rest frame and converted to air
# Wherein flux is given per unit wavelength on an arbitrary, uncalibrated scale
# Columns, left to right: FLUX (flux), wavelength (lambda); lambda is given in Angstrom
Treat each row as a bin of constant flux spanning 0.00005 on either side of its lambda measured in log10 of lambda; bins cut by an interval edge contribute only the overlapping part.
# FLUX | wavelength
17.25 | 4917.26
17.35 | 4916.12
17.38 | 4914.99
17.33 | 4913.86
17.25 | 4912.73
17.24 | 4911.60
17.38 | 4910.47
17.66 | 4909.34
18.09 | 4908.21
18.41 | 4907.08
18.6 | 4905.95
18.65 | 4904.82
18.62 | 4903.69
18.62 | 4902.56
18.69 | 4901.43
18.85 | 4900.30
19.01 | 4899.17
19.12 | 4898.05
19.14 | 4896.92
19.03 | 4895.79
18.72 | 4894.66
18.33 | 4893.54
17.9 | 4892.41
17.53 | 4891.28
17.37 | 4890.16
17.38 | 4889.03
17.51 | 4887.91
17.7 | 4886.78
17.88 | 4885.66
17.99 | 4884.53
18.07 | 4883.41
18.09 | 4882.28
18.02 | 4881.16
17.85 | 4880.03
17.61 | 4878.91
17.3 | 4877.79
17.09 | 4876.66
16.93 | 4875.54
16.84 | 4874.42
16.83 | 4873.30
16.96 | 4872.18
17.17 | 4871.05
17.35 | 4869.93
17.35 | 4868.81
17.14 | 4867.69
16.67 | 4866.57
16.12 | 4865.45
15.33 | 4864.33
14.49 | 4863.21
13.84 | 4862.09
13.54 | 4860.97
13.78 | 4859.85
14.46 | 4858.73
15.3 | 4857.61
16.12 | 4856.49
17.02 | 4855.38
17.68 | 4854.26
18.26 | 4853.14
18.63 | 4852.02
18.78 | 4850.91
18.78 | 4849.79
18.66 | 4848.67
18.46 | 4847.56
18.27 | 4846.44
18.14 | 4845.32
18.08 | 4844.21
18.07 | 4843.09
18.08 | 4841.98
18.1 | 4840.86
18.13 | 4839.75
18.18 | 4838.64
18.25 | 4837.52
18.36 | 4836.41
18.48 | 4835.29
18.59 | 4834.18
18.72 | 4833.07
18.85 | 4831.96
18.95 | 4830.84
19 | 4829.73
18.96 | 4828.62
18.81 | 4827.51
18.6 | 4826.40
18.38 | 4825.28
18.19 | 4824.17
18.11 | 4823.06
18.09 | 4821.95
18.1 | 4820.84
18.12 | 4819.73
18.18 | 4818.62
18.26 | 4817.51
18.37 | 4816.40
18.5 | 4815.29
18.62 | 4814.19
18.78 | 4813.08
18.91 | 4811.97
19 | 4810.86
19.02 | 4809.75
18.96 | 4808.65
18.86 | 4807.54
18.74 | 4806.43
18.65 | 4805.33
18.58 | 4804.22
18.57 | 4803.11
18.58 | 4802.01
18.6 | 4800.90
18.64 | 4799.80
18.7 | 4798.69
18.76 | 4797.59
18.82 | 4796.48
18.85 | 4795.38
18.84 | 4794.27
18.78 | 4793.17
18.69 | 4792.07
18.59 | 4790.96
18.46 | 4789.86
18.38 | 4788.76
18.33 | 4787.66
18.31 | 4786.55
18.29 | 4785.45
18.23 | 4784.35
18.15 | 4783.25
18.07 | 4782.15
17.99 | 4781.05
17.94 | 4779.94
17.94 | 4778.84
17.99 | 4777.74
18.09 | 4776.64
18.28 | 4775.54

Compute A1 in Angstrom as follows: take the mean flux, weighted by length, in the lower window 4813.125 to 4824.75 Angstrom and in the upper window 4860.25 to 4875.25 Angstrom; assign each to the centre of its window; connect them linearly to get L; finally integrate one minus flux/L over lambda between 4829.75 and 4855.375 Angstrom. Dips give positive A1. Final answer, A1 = -1.7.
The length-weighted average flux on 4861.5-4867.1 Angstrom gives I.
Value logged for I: 15.3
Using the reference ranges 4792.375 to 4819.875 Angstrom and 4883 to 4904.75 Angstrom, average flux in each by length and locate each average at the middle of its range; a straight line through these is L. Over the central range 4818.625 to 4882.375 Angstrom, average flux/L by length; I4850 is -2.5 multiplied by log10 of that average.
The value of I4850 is 0.06 mag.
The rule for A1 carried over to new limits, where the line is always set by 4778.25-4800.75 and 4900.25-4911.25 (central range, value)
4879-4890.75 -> 0.4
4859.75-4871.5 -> 1.7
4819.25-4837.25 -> -0.1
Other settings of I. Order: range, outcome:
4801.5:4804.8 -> 18.6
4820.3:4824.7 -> 18.1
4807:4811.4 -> 19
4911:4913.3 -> 17.3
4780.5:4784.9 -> 18.1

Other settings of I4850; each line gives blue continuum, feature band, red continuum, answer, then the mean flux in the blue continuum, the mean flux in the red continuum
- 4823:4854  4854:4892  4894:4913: 0.107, 18.5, 18.4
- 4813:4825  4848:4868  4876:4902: 0.114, 18.3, 18.1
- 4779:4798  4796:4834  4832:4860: -0.028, 18.4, 17.8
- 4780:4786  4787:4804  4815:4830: -0.025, 18.1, 18.4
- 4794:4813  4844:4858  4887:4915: 0.035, 18.8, 18.2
